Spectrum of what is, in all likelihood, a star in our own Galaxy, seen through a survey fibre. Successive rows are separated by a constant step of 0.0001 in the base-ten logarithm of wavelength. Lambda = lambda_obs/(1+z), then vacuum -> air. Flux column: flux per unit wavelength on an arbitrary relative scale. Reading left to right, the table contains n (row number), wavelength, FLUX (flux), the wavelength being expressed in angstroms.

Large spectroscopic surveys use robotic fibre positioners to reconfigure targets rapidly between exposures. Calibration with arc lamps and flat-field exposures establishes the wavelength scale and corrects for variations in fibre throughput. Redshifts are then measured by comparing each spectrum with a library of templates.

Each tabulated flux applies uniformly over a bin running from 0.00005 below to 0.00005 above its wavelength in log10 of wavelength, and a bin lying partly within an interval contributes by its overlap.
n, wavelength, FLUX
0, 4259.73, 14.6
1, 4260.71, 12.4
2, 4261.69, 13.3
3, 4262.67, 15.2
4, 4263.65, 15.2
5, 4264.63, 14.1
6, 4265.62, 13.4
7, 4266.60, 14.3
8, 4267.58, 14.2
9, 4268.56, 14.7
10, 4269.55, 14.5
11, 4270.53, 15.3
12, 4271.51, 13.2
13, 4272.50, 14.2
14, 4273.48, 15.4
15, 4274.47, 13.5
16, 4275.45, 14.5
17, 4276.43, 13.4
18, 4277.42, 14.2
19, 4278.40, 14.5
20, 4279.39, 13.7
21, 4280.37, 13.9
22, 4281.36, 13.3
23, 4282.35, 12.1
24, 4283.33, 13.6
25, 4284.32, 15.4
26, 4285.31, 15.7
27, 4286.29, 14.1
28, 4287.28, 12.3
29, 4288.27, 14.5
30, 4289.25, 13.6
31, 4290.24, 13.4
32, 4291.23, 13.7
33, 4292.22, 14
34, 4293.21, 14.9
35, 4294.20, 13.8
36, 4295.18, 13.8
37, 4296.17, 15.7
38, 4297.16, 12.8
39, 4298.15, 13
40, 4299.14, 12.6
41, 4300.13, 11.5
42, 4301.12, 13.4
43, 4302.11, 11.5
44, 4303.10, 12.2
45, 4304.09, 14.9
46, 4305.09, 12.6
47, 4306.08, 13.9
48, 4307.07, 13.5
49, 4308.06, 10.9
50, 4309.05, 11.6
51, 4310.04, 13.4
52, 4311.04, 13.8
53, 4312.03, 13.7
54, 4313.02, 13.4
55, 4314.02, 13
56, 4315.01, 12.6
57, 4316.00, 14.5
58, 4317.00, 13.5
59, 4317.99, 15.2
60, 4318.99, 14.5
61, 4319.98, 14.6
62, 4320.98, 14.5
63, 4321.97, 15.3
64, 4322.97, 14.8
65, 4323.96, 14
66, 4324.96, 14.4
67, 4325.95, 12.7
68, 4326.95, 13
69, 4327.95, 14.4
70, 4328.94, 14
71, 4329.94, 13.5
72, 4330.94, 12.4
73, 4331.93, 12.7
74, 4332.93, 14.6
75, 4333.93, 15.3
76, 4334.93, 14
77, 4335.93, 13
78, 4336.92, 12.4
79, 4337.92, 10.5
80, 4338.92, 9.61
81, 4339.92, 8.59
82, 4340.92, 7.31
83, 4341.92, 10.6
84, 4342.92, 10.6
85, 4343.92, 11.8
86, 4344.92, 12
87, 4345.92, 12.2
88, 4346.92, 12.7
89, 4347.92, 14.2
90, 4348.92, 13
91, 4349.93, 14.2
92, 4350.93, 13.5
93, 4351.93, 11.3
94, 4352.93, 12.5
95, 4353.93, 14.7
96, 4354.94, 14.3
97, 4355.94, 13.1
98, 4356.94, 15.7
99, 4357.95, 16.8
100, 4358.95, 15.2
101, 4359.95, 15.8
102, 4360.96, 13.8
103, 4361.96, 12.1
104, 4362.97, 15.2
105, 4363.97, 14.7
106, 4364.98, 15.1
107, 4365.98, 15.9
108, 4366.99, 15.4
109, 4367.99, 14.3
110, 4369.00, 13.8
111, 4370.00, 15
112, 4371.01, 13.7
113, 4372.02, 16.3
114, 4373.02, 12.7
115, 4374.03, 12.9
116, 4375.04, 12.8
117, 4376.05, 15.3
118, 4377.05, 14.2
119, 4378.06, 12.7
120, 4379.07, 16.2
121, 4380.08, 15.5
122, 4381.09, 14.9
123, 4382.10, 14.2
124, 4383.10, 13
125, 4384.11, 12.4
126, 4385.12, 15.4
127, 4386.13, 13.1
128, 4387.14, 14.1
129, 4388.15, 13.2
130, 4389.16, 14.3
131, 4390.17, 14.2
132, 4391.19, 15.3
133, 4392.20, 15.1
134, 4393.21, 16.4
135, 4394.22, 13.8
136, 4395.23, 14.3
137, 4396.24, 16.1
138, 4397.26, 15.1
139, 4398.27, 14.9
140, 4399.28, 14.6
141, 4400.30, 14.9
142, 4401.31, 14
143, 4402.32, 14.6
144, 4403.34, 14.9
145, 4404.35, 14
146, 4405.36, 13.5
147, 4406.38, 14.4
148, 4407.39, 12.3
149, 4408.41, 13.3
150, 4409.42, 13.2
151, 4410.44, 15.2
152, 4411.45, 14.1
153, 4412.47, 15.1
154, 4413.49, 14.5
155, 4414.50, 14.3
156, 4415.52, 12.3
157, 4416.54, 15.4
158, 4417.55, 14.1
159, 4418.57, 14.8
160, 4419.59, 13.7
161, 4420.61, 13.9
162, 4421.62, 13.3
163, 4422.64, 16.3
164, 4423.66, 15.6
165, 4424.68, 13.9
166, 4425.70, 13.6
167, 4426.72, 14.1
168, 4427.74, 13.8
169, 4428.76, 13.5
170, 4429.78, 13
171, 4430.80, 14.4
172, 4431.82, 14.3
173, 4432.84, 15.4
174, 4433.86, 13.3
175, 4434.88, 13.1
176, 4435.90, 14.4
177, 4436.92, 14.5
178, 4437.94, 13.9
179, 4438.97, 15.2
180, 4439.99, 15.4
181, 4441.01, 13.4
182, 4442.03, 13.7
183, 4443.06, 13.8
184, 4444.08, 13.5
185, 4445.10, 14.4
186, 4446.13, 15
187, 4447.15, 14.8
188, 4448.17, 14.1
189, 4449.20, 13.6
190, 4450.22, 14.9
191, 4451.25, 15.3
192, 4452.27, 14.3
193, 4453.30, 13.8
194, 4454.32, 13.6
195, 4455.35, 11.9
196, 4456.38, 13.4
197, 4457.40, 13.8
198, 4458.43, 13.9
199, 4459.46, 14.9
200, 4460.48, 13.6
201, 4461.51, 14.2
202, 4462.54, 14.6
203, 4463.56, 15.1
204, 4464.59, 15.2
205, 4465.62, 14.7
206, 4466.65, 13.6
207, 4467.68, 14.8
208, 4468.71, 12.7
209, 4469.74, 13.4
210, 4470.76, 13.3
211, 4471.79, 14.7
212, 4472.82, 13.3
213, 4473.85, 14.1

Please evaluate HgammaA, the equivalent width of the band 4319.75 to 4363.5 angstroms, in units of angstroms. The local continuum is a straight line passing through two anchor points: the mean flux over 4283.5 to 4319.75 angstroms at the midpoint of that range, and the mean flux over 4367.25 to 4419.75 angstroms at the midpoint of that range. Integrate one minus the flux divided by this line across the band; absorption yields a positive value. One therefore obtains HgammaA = 2.1 angstroms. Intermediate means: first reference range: 13.5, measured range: 13.2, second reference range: 14.3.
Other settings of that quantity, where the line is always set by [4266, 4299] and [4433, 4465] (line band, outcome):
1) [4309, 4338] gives 0.7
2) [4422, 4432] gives -0.1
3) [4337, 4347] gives 2.5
